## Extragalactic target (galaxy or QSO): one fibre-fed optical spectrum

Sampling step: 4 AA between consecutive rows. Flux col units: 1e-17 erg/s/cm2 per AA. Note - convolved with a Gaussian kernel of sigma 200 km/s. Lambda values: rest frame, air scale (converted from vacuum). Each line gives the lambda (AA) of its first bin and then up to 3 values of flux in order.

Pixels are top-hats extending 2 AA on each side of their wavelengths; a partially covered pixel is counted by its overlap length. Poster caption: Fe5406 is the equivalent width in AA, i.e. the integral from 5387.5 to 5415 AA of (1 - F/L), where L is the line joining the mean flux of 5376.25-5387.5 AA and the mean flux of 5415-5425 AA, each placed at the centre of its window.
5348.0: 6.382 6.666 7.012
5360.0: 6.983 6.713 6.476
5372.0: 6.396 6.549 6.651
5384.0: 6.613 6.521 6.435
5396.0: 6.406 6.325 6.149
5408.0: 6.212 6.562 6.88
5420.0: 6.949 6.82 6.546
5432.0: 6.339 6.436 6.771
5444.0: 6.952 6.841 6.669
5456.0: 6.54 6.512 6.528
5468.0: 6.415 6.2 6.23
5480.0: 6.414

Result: 1.49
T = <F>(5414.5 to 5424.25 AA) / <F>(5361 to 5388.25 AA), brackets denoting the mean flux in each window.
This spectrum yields 1.05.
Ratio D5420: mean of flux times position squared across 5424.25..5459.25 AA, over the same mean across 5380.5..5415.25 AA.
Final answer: 1.0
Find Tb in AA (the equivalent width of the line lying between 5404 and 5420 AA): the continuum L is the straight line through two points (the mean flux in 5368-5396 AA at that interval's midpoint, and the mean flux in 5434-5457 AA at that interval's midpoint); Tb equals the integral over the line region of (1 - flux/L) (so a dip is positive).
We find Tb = 0.1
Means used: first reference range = 6.52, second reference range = 6.71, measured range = 6.55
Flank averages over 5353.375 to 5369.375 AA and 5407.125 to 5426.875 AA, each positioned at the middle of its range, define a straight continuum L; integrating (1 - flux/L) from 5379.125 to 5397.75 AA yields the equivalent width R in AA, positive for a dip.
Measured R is 0.65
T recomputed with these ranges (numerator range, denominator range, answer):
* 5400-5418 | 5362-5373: 0.98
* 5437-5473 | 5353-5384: 0.99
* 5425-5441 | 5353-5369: 0.96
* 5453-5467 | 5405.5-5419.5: 0.99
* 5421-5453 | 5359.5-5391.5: 1.01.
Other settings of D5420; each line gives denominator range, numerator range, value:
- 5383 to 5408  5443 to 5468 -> 1.06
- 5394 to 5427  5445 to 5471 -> 1.02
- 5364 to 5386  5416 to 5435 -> 1.04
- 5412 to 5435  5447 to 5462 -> 1.00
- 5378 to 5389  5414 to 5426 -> 1.06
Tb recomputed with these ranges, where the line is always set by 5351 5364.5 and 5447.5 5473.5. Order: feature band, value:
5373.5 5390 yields 0.5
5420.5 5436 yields 0.1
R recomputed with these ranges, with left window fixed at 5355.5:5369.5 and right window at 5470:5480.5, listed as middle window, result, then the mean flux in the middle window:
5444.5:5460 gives -0.77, 6.69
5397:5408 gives 0.59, 6.25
